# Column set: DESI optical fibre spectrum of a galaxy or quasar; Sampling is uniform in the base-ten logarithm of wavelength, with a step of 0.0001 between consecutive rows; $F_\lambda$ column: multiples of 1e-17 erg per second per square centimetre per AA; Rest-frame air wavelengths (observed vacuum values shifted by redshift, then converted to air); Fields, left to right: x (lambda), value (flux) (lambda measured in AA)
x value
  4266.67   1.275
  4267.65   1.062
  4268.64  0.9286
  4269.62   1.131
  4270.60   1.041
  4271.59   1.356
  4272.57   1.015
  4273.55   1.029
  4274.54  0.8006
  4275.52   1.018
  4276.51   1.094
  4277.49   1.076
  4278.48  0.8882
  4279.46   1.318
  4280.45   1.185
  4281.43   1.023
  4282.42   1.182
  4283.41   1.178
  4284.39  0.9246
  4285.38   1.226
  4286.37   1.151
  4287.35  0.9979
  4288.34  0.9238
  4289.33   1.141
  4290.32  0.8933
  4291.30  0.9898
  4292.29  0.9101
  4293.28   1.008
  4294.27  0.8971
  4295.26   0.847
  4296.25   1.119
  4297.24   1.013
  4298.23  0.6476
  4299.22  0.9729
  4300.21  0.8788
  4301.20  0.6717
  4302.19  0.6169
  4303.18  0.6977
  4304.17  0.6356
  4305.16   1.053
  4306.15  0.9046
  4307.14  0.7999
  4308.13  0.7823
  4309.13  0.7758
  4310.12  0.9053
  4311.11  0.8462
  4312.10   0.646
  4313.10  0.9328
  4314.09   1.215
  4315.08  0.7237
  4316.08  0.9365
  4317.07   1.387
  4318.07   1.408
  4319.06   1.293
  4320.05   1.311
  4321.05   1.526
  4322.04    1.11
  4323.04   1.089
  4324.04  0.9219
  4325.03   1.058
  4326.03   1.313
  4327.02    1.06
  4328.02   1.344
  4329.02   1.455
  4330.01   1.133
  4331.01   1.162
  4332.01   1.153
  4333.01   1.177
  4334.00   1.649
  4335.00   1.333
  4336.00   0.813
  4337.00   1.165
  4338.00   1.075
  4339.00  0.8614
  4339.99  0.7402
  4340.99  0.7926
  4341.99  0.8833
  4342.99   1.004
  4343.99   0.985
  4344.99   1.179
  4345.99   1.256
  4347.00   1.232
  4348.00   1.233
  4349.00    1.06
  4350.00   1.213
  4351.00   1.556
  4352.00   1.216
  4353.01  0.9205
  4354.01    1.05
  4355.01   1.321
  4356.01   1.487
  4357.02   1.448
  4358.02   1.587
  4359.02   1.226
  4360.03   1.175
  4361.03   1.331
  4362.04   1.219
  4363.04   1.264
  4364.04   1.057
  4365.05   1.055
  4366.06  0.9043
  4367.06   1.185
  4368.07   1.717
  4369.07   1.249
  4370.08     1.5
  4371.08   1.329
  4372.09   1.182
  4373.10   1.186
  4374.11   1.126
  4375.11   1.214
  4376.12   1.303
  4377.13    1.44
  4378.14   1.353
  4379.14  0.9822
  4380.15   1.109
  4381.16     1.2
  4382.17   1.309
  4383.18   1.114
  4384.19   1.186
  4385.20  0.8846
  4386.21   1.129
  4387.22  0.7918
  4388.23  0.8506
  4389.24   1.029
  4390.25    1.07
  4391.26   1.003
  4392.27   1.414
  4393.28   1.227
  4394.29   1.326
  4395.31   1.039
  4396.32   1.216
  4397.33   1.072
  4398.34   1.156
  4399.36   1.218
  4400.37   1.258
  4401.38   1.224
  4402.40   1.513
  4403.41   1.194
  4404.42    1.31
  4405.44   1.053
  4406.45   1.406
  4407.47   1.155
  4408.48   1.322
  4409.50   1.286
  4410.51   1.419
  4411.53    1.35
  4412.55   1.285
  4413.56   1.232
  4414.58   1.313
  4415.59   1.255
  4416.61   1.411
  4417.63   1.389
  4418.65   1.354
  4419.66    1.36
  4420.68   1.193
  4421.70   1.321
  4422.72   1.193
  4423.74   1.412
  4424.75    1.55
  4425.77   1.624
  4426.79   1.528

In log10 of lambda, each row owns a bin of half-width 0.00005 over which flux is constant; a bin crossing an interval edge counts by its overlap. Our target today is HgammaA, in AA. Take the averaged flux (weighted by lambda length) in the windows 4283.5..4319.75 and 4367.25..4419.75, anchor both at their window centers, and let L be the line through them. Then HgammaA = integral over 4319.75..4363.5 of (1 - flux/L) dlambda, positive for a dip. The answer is -4.7 AA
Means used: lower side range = 0.943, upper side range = 1.23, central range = 1.18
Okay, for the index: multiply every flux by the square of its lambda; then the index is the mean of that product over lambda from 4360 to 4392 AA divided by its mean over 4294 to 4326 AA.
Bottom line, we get 1.25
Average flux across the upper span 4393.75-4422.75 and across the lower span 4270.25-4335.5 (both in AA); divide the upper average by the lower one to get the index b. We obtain 1.2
